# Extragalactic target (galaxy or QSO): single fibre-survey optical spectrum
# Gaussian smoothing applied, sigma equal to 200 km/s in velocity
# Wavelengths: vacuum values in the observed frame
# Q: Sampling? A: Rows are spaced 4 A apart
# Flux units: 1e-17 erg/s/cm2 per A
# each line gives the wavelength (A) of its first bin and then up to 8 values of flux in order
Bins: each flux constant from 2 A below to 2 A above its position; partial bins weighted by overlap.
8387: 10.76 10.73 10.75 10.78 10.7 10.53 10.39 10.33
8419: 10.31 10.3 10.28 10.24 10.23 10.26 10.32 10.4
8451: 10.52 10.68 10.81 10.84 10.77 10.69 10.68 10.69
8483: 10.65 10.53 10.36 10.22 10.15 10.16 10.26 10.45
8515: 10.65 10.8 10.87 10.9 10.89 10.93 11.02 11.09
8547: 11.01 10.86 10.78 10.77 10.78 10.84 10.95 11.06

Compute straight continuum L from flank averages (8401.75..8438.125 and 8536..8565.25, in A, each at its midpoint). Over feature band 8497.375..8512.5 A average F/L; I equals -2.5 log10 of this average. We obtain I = 0.048 mag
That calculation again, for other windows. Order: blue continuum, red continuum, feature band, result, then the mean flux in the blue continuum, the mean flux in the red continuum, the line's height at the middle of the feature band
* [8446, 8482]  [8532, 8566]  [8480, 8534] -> 0.03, 10.7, 10.9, 10.8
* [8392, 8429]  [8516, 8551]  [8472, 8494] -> 0.02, 10.5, 10.9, 10.7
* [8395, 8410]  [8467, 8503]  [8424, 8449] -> 0.03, 10.7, 10.5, 10.6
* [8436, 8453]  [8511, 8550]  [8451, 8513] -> 0.01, 10.4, 10.9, 10.6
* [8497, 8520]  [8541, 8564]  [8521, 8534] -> -0.03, 10.4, 10.9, 10.6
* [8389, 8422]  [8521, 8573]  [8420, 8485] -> 0.02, 10.6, 10.9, 10.7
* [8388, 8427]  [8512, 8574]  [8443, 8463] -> 0.00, 10.5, 10.9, 10.6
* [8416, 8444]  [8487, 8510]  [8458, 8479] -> -0.05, 10.3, 10.3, 10.3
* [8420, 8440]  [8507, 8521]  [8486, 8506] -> 0.03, 10.3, 10.6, 10.5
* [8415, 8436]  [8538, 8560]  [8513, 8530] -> 0.00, 10.3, 10.9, 10.8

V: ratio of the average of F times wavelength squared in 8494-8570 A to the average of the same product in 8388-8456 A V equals 1.05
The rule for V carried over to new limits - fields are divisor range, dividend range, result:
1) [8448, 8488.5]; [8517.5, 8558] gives 1.04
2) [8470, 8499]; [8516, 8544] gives 1.05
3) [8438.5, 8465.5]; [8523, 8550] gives 1.06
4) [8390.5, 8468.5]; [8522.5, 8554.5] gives 1.07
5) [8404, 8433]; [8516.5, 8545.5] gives 1.08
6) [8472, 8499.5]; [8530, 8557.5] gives 1.06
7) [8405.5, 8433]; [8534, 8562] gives 1.09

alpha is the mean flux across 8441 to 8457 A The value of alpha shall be 10.5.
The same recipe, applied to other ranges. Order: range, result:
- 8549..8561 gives 10.8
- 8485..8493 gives 10.4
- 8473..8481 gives 10.7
